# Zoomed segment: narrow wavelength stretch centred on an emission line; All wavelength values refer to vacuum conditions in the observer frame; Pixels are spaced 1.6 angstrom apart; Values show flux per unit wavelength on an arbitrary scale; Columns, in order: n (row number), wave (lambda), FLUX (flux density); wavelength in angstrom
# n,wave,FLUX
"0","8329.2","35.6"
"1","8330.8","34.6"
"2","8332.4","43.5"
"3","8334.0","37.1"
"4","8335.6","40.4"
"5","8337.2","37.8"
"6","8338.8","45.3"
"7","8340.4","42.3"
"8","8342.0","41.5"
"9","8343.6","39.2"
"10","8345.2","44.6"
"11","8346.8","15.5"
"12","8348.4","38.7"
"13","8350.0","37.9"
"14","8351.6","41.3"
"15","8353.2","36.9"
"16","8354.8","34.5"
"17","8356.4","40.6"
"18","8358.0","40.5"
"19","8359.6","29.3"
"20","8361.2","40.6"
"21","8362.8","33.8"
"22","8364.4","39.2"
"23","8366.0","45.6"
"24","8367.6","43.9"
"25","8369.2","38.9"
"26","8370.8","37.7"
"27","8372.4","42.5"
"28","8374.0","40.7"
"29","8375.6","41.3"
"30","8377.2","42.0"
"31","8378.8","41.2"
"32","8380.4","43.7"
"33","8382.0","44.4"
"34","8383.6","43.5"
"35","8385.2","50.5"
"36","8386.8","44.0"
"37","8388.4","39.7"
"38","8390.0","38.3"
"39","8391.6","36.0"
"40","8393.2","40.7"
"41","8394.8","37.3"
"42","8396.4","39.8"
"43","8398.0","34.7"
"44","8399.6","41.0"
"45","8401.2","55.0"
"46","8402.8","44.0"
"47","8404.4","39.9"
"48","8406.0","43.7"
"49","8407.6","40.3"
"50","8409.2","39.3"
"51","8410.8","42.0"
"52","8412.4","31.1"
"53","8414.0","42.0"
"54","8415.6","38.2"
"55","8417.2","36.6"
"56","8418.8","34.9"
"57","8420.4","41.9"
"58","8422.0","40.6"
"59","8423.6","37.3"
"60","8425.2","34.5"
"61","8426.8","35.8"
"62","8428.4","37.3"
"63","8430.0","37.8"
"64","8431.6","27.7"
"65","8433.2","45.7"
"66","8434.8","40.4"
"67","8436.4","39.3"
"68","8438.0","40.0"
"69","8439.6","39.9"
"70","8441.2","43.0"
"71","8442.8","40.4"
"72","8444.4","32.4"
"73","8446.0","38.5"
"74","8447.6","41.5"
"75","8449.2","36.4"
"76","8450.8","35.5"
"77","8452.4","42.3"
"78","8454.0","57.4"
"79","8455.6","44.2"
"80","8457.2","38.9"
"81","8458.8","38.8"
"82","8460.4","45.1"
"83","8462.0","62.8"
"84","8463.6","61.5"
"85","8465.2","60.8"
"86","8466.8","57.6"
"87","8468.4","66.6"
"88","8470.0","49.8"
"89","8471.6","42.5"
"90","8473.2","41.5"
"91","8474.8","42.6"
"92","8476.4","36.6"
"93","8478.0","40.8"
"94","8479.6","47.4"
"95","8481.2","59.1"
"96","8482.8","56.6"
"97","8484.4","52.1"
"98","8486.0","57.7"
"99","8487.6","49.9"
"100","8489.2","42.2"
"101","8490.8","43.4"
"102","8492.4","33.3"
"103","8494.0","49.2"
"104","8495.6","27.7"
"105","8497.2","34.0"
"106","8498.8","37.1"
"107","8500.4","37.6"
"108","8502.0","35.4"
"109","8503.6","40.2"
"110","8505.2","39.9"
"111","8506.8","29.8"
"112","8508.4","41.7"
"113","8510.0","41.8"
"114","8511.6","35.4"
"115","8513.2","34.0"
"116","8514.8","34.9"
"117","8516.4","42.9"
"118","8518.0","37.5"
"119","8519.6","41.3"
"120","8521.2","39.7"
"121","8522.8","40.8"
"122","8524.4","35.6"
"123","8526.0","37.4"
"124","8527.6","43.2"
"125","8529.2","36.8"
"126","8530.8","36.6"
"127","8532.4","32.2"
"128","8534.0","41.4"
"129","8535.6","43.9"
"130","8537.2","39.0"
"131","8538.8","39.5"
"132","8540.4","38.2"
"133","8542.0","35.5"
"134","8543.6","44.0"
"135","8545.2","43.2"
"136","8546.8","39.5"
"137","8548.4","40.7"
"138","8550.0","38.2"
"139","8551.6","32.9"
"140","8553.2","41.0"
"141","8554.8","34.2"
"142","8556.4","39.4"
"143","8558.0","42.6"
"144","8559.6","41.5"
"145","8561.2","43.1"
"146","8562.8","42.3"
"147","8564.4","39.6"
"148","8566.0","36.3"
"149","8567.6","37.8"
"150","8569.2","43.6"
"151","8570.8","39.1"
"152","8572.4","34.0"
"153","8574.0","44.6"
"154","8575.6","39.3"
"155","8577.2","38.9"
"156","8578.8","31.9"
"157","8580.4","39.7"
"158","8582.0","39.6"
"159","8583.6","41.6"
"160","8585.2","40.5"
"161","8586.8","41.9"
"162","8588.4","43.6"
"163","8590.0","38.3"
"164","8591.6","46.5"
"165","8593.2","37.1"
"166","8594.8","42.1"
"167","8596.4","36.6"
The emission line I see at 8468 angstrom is [S II] 6716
